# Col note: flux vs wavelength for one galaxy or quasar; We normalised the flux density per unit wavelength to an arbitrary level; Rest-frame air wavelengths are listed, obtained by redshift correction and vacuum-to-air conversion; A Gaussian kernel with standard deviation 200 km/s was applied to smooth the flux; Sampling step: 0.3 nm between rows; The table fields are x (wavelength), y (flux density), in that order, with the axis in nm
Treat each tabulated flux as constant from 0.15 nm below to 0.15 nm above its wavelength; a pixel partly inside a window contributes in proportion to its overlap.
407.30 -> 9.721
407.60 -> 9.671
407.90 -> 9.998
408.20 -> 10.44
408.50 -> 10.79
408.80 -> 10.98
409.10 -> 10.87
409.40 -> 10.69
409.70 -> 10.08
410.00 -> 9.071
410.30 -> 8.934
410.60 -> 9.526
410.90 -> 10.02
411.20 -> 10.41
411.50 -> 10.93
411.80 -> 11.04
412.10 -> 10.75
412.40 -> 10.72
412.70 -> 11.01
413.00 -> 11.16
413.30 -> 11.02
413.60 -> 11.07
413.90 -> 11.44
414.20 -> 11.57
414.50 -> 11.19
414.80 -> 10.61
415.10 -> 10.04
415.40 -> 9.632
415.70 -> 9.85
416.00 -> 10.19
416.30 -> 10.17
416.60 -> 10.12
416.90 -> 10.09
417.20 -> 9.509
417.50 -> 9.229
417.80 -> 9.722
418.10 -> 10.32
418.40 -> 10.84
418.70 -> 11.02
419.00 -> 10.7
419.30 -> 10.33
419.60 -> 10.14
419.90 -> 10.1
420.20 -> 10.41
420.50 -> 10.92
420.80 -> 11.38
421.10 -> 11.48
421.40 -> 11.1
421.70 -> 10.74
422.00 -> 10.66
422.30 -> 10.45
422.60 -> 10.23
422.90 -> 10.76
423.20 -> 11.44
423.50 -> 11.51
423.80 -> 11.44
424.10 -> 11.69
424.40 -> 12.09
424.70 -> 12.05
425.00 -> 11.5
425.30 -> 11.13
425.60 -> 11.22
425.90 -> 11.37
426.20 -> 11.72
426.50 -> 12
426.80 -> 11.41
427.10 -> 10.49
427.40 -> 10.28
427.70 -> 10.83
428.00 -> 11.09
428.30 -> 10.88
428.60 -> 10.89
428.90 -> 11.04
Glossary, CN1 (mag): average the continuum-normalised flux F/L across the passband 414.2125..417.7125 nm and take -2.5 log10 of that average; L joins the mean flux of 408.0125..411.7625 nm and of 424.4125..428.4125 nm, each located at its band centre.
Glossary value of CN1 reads 0.05 mag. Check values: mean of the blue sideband 10.3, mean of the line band 10.1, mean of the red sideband 11.3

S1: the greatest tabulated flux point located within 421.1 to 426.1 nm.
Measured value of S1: 12.09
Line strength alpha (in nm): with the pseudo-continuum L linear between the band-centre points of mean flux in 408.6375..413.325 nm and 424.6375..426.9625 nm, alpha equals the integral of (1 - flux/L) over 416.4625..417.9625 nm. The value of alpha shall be 0.159 nm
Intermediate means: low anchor 10.4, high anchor 11.5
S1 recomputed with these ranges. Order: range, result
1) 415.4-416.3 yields 10.19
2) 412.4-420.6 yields 11.57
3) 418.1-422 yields 11.48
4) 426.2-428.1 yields 12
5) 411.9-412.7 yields 11.01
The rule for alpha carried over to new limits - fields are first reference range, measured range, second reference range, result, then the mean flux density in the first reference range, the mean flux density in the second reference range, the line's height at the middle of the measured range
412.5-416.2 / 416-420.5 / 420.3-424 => 0.27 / 10.7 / 11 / 10.9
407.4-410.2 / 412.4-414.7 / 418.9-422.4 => -0.16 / 10.3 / 10.7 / 10.4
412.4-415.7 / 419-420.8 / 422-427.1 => 0.10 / 10.8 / 11.3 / 11.1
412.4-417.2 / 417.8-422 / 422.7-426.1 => 0.14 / 10.6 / 11.5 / 11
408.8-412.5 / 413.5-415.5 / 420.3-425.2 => -0.05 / 10.3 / 11.2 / 10.6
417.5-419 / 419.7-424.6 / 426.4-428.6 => -0.18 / 10.4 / 11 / 10.6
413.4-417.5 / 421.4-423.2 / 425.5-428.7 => 0.02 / 10.4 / 11.1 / 10.8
